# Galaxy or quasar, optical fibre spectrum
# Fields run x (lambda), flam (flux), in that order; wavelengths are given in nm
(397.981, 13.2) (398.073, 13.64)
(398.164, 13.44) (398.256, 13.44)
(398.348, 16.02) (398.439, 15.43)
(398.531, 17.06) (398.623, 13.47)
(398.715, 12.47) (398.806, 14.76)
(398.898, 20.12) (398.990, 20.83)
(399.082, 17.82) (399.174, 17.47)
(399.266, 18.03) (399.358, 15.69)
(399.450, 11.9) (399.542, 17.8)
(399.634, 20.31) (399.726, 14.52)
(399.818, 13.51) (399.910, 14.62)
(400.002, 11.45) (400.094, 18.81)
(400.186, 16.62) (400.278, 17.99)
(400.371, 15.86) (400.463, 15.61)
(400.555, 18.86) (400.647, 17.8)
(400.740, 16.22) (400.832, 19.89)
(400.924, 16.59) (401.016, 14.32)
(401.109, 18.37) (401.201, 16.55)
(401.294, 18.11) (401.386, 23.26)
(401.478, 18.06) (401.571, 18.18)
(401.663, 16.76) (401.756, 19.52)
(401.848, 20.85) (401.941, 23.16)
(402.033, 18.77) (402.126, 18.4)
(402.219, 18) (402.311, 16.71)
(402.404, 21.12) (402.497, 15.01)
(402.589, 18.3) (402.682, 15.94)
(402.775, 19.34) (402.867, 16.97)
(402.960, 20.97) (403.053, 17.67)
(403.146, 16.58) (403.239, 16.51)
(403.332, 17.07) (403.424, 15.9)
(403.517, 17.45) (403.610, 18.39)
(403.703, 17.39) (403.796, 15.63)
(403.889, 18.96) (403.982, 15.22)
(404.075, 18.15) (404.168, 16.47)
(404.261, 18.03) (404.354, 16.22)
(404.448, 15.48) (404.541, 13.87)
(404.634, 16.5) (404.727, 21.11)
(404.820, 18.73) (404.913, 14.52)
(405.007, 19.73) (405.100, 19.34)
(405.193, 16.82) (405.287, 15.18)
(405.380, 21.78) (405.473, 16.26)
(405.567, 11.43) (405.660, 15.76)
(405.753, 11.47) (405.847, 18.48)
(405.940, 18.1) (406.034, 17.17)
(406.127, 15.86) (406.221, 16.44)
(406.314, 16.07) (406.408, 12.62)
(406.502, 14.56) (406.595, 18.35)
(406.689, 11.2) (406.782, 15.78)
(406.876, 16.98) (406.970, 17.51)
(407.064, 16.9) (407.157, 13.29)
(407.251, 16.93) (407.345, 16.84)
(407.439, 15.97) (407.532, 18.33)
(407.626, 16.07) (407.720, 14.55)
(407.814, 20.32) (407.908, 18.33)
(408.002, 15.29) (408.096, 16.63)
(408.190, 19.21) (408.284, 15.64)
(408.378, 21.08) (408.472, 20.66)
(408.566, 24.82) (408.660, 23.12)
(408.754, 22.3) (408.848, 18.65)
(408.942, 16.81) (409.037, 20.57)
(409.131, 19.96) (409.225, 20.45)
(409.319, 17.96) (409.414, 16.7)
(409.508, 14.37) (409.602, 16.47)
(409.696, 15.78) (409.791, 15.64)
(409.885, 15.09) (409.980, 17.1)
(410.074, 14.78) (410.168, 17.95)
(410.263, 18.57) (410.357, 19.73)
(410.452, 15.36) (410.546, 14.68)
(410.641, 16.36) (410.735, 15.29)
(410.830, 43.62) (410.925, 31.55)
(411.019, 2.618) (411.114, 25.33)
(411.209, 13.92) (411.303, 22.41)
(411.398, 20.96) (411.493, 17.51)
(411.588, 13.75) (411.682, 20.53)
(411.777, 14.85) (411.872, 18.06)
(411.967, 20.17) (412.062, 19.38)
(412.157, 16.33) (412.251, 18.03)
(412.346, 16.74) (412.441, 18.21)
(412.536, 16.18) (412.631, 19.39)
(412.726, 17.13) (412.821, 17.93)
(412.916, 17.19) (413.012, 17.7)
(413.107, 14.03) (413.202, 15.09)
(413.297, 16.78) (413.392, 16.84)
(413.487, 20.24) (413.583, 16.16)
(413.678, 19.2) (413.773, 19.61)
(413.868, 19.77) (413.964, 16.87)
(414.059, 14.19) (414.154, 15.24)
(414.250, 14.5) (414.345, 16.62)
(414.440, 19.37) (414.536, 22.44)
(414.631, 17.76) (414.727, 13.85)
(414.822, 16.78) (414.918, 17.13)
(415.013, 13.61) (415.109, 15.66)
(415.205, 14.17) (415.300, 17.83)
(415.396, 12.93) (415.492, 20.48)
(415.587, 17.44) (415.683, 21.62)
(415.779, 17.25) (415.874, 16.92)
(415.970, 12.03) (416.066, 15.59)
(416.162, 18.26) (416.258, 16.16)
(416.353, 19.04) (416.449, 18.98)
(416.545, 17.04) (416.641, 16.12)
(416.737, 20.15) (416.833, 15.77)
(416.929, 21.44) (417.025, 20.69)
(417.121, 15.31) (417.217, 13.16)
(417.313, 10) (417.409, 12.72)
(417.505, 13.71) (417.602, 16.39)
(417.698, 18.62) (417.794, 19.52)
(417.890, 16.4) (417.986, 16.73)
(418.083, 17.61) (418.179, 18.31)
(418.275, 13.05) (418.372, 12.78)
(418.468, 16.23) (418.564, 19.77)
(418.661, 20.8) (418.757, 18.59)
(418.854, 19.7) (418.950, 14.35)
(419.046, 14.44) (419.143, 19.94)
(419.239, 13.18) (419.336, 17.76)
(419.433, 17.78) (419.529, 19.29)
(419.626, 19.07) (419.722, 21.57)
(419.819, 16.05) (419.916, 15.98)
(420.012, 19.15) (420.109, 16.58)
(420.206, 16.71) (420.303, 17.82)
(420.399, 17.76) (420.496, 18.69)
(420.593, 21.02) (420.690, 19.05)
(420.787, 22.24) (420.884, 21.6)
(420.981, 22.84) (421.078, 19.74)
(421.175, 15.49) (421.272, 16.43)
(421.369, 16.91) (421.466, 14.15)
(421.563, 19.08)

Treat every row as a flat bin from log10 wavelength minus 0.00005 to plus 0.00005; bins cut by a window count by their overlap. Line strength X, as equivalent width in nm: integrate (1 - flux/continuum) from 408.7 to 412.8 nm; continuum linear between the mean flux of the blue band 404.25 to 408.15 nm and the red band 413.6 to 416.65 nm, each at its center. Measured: -0.387 nm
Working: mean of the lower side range 16.4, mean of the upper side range 17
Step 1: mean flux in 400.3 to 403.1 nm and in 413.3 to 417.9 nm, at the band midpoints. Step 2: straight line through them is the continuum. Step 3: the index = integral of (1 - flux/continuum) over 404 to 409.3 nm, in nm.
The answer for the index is 0.12 nm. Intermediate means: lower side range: 18.2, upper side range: 16.9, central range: 17.3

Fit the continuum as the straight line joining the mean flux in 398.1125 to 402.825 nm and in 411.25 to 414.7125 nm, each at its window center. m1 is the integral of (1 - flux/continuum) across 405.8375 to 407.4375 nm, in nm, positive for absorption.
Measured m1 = 0.13 nm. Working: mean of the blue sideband 17.1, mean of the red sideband 17.7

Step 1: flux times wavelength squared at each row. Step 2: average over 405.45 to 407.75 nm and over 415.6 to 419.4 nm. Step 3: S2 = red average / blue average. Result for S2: 1.1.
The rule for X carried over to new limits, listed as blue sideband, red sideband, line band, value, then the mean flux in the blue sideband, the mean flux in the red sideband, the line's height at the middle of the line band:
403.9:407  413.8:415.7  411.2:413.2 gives -0.109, 16.4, 16.9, 16.7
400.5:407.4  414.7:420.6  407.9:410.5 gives -0.162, 17.2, 17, 17.1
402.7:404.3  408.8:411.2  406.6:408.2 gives 0.137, 17.4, 18.4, 18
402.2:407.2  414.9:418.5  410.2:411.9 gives -0.261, 16.8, 16.5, 16.6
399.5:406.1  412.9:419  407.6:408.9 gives -0.148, 17.3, 16.9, 17.1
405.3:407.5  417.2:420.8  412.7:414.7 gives -0.084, 15.9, 17.2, 16.6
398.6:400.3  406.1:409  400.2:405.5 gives -0.326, 16.2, 17.3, 16.7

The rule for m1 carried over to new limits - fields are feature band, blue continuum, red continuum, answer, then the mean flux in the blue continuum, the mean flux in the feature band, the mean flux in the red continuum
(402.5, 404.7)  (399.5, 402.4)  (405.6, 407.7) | -0.03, 17.7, 17.1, 15.9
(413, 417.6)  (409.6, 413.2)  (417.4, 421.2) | 0.30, 18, 16.7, 17.8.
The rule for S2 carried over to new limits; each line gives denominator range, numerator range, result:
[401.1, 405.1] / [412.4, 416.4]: 1.01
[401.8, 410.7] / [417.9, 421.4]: 1.10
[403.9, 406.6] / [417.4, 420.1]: 1.11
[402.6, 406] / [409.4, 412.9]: 1.10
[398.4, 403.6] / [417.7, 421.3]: 1.13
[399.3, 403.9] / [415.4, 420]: 1.06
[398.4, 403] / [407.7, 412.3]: 1.12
